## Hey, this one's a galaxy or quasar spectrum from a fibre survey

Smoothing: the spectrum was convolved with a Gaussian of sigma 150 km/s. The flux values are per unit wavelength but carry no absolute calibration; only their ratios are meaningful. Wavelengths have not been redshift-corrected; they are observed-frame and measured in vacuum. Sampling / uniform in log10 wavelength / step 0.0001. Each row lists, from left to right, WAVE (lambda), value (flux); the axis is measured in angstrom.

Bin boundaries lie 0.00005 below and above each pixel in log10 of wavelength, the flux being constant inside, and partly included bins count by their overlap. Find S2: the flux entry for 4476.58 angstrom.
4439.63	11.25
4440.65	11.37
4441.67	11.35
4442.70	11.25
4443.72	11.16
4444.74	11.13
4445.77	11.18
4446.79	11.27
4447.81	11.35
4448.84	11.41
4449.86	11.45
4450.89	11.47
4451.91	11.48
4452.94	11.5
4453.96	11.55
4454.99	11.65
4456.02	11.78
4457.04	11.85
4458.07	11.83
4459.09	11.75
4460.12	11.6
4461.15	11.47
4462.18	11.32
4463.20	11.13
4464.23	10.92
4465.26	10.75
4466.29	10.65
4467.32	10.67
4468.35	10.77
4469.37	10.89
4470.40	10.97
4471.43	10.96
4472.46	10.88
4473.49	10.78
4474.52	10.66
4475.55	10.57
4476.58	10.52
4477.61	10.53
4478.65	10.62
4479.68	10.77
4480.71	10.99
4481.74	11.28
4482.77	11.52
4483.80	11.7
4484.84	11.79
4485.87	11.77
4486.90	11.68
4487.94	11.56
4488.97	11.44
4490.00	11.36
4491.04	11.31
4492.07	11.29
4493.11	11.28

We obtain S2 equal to 10.52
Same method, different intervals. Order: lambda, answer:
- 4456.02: 11.78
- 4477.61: 10.53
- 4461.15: 11.47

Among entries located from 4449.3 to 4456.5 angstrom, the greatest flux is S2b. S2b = 11.78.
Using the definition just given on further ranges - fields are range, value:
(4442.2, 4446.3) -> 11.25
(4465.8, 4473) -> 10.97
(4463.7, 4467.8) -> 10.92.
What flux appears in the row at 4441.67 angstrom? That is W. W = 11.35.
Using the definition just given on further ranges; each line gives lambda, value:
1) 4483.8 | 11.7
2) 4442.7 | 11.25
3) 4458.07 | 11.83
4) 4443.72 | 11.16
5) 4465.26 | 10.75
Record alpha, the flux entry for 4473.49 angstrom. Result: 10.78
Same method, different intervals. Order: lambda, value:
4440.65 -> 11.37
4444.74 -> 11.13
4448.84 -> 11.41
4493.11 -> 11.28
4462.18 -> 11.32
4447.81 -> 11.35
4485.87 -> 11.77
